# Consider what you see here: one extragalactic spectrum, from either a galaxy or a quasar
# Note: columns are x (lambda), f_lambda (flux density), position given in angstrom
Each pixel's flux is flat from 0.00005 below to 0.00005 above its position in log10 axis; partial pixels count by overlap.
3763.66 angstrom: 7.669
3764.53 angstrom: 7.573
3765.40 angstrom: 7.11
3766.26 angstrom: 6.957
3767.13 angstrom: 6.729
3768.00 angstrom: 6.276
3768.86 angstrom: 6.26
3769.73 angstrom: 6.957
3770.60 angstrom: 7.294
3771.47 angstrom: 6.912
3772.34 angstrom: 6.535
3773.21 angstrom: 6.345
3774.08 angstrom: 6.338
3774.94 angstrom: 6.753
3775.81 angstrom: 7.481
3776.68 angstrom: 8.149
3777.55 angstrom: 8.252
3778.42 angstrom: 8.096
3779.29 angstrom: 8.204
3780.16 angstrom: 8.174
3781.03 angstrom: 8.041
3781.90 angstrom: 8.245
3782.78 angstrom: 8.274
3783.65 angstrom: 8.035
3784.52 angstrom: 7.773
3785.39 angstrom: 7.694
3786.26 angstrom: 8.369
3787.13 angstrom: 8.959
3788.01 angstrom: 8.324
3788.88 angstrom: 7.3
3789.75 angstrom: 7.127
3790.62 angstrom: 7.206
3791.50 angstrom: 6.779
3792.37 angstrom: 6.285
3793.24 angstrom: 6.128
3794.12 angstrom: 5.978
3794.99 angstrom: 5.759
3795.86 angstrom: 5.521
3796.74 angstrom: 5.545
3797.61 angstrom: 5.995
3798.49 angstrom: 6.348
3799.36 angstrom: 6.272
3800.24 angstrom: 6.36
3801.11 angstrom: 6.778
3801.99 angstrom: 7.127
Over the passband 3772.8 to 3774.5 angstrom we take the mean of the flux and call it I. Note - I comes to 6.34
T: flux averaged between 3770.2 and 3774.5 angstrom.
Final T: 6.67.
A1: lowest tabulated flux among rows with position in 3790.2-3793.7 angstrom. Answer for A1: 6.128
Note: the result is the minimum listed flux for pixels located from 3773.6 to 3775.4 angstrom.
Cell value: 6.338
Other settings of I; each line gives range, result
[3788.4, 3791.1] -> 7.23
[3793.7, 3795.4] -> 5.88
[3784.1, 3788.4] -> 8.22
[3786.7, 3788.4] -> 8.61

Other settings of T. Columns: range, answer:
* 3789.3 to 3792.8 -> 6.85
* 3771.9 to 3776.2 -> 6.69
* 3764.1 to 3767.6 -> 7.08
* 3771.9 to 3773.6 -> 6.43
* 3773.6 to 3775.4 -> 6.58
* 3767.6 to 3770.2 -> 6.52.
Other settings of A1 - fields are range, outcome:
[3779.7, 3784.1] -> 8.035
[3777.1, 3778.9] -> 8.096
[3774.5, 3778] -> 6.753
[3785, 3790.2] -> 7.127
